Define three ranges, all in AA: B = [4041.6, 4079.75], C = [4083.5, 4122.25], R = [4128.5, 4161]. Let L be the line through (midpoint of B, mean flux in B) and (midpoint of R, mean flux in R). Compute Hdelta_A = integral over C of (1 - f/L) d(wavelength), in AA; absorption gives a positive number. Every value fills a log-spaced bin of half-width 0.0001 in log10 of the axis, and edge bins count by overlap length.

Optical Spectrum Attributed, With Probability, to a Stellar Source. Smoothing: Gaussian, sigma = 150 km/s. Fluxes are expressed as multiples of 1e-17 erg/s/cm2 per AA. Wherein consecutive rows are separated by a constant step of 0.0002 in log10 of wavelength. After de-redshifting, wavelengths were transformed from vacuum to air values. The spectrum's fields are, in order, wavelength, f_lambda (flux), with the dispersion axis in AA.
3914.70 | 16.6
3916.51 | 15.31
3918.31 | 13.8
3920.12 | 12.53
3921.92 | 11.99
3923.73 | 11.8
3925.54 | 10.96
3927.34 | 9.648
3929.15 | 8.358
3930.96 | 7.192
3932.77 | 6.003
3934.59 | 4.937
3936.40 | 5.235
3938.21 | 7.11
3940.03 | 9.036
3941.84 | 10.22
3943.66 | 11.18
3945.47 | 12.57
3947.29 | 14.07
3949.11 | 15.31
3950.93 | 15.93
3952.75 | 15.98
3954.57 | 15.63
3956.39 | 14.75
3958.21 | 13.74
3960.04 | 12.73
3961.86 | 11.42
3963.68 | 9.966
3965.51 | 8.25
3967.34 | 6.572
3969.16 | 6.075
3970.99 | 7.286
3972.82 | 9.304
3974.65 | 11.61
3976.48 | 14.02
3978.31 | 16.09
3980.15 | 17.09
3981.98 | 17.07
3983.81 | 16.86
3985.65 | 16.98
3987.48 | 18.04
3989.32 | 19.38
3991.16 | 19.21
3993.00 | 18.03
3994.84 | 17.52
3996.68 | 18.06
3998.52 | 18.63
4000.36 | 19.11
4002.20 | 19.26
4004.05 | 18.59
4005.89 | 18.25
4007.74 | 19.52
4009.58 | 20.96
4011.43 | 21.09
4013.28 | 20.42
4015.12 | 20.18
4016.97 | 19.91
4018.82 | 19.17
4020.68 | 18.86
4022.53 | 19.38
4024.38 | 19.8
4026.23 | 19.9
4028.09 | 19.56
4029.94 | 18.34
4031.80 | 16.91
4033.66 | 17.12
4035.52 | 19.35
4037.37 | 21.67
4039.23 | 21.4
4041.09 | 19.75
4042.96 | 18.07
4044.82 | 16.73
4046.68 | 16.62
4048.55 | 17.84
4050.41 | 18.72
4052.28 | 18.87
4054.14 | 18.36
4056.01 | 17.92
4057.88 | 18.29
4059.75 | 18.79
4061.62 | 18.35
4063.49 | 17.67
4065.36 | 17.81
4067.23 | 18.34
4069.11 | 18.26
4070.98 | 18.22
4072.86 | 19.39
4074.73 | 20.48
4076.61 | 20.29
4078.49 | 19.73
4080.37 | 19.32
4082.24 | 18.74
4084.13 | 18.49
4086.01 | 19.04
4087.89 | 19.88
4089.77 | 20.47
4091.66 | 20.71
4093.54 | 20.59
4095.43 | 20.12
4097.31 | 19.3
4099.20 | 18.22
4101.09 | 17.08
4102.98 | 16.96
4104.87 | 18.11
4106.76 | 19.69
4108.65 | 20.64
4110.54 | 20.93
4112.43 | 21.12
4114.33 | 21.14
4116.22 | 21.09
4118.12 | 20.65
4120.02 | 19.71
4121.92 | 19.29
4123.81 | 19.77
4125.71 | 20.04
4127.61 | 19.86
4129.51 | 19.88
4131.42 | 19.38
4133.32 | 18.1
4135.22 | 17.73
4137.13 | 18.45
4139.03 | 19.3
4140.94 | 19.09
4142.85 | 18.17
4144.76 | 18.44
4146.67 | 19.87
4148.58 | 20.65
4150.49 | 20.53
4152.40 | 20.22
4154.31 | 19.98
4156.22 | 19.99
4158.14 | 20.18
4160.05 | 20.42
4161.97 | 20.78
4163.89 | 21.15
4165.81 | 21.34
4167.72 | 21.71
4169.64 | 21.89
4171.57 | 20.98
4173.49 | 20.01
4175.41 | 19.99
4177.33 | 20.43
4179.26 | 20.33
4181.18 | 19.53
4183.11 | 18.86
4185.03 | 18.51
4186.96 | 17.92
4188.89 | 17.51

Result -1.5 AA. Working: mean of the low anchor 18.5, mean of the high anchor 19.4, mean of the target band 19.7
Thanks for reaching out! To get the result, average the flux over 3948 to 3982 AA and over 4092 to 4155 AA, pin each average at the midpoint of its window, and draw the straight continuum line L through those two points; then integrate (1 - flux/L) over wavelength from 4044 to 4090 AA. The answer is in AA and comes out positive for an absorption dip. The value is -4.4 AA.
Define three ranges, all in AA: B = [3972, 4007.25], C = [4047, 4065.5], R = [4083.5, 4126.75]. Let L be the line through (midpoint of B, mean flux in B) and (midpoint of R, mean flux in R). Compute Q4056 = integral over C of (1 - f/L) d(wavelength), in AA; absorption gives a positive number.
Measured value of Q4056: 0.4 AA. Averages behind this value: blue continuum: 17.1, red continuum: 19.7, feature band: 18.2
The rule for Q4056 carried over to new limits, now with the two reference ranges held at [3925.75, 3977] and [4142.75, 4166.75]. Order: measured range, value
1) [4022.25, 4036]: -4.4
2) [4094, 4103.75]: -0.5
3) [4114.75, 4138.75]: -0.9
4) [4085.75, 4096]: -1.8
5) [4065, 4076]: -1.8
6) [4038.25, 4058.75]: -4.5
